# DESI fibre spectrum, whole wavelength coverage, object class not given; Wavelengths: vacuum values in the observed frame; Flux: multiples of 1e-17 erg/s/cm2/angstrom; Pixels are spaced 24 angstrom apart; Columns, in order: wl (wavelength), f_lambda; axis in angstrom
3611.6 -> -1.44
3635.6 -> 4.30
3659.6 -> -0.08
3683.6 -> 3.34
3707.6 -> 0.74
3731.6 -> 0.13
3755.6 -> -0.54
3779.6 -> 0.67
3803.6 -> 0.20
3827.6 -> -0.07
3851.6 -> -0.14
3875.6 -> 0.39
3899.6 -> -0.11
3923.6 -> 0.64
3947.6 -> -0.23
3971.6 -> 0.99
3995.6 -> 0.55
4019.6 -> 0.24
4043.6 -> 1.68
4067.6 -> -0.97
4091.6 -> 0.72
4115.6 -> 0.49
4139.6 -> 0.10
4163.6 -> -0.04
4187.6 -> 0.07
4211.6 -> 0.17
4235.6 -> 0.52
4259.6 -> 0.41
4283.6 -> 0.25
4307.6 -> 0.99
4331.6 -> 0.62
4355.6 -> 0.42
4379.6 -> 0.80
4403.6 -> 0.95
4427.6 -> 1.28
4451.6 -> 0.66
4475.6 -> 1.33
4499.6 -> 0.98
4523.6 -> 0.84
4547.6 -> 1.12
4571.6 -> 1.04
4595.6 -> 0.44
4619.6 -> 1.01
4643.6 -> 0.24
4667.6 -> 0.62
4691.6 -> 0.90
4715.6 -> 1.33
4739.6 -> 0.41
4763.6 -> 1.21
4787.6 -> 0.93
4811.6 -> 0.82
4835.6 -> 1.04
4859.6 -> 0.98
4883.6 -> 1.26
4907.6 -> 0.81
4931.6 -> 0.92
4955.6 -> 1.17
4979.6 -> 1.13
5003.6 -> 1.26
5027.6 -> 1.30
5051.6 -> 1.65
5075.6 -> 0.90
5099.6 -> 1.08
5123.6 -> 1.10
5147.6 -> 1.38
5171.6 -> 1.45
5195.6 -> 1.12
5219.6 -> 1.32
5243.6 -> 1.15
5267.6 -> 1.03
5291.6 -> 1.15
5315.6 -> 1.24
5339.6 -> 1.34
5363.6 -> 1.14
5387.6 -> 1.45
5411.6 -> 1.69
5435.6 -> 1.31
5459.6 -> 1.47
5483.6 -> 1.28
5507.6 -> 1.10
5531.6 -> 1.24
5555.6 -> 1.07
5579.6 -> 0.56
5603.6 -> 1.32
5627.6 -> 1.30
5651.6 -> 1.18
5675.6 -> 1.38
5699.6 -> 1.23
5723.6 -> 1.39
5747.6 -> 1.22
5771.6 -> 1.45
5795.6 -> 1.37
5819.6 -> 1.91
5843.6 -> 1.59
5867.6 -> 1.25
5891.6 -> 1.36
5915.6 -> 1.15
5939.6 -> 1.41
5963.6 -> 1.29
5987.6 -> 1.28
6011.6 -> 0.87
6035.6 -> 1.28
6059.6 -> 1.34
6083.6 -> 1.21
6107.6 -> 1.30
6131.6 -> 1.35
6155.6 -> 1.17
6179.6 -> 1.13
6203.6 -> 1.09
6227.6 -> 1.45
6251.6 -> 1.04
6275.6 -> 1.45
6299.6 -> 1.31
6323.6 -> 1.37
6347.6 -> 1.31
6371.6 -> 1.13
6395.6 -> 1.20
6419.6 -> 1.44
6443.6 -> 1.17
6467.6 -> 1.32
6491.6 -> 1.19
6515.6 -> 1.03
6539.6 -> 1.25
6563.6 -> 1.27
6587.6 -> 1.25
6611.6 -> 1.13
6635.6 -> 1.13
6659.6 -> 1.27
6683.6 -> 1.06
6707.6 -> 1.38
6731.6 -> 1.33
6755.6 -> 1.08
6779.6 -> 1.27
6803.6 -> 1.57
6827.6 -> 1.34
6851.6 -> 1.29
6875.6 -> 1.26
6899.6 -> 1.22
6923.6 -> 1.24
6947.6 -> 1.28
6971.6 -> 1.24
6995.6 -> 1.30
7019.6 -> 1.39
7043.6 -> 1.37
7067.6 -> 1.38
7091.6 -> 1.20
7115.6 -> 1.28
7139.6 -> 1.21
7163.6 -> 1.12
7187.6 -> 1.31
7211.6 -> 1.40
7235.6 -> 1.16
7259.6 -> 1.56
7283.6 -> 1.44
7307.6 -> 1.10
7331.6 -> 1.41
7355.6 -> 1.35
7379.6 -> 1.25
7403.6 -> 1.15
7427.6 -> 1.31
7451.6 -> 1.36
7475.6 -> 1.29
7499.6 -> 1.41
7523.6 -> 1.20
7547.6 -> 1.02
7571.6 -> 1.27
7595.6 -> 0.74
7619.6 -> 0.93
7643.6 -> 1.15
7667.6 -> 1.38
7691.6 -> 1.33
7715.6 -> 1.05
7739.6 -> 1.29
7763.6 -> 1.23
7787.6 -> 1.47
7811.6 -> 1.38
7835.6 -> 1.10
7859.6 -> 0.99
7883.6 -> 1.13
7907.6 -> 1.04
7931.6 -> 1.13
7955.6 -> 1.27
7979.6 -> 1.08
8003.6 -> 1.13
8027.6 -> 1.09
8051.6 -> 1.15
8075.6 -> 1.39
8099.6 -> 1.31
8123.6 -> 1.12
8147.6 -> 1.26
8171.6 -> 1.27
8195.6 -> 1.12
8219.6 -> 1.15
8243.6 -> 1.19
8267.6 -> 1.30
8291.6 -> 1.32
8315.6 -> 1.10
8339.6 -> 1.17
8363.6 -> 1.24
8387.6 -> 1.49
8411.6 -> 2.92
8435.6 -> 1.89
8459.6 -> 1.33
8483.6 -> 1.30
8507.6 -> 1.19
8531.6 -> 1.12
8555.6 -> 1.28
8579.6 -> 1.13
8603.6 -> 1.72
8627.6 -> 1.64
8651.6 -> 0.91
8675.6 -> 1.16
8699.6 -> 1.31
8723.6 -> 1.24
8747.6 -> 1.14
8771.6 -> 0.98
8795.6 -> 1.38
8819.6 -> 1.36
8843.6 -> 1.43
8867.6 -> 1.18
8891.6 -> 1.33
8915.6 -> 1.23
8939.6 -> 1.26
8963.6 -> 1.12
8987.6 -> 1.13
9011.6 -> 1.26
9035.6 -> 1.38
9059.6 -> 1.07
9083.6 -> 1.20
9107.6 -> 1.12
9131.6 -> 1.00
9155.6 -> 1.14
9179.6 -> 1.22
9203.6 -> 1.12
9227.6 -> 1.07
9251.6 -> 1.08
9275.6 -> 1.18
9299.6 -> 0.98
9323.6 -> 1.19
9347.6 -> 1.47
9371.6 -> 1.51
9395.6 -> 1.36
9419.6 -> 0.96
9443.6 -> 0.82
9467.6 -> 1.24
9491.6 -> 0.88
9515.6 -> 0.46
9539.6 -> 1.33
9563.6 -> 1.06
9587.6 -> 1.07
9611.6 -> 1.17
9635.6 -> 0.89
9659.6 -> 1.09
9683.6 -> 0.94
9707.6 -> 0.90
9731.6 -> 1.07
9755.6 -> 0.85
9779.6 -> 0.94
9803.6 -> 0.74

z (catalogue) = 0.280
